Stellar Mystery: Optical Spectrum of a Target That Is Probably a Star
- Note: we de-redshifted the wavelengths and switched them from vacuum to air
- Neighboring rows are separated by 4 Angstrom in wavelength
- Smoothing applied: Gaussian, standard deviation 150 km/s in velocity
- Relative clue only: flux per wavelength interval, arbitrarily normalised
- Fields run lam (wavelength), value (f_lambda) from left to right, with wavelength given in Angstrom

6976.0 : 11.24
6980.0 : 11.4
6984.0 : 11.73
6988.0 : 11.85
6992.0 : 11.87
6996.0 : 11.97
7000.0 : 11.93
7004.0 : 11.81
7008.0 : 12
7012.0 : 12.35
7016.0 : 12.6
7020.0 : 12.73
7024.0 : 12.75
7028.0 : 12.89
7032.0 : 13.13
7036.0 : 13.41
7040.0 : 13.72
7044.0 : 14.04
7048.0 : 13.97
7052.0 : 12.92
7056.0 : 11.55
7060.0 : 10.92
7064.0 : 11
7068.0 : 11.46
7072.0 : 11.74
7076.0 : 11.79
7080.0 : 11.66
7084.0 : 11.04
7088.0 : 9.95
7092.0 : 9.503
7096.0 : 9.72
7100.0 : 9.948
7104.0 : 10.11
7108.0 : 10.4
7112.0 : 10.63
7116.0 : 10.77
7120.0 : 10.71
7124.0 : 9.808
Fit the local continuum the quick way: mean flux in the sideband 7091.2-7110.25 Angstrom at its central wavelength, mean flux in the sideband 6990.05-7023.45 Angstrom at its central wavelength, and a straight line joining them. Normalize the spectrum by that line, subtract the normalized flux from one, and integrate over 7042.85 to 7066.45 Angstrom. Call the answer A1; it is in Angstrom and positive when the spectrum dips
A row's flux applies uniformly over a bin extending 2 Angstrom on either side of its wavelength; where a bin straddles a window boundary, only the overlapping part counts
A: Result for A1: -2.7 Angstrom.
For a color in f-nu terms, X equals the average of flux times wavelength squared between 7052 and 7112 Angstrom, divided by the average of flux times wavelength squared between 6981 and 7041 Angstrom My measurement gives 0.89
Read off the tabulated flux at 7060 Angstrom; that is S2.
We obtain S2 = 10.92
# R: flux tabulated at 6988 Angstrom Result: 11.85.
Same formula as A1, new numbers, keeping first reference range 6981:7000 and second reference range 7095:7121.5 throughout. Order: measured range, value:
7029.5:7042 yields -2.37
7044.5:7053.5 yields -2.01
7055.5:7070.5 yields -0.41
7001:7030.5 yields -2.38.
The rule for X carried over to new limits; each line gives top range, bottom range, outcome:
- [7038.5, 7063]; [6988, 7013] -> 1.08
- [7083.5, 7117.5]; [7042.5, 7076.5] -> 0.85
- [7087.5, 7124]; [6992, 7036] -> 0.84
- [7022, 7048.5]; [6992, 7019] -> 1.11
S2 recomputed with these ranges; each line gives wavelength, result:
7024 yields 12.75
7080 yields 11.66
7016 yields 12.6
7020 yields 12.73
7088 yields 9.95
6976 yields 11.24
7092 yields 9.503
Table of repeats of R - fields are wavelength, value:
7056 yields 11.55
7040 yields 13.72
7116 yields 10.77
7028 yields 12.89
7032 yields 13.13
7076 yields 11.79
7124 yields 9.808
